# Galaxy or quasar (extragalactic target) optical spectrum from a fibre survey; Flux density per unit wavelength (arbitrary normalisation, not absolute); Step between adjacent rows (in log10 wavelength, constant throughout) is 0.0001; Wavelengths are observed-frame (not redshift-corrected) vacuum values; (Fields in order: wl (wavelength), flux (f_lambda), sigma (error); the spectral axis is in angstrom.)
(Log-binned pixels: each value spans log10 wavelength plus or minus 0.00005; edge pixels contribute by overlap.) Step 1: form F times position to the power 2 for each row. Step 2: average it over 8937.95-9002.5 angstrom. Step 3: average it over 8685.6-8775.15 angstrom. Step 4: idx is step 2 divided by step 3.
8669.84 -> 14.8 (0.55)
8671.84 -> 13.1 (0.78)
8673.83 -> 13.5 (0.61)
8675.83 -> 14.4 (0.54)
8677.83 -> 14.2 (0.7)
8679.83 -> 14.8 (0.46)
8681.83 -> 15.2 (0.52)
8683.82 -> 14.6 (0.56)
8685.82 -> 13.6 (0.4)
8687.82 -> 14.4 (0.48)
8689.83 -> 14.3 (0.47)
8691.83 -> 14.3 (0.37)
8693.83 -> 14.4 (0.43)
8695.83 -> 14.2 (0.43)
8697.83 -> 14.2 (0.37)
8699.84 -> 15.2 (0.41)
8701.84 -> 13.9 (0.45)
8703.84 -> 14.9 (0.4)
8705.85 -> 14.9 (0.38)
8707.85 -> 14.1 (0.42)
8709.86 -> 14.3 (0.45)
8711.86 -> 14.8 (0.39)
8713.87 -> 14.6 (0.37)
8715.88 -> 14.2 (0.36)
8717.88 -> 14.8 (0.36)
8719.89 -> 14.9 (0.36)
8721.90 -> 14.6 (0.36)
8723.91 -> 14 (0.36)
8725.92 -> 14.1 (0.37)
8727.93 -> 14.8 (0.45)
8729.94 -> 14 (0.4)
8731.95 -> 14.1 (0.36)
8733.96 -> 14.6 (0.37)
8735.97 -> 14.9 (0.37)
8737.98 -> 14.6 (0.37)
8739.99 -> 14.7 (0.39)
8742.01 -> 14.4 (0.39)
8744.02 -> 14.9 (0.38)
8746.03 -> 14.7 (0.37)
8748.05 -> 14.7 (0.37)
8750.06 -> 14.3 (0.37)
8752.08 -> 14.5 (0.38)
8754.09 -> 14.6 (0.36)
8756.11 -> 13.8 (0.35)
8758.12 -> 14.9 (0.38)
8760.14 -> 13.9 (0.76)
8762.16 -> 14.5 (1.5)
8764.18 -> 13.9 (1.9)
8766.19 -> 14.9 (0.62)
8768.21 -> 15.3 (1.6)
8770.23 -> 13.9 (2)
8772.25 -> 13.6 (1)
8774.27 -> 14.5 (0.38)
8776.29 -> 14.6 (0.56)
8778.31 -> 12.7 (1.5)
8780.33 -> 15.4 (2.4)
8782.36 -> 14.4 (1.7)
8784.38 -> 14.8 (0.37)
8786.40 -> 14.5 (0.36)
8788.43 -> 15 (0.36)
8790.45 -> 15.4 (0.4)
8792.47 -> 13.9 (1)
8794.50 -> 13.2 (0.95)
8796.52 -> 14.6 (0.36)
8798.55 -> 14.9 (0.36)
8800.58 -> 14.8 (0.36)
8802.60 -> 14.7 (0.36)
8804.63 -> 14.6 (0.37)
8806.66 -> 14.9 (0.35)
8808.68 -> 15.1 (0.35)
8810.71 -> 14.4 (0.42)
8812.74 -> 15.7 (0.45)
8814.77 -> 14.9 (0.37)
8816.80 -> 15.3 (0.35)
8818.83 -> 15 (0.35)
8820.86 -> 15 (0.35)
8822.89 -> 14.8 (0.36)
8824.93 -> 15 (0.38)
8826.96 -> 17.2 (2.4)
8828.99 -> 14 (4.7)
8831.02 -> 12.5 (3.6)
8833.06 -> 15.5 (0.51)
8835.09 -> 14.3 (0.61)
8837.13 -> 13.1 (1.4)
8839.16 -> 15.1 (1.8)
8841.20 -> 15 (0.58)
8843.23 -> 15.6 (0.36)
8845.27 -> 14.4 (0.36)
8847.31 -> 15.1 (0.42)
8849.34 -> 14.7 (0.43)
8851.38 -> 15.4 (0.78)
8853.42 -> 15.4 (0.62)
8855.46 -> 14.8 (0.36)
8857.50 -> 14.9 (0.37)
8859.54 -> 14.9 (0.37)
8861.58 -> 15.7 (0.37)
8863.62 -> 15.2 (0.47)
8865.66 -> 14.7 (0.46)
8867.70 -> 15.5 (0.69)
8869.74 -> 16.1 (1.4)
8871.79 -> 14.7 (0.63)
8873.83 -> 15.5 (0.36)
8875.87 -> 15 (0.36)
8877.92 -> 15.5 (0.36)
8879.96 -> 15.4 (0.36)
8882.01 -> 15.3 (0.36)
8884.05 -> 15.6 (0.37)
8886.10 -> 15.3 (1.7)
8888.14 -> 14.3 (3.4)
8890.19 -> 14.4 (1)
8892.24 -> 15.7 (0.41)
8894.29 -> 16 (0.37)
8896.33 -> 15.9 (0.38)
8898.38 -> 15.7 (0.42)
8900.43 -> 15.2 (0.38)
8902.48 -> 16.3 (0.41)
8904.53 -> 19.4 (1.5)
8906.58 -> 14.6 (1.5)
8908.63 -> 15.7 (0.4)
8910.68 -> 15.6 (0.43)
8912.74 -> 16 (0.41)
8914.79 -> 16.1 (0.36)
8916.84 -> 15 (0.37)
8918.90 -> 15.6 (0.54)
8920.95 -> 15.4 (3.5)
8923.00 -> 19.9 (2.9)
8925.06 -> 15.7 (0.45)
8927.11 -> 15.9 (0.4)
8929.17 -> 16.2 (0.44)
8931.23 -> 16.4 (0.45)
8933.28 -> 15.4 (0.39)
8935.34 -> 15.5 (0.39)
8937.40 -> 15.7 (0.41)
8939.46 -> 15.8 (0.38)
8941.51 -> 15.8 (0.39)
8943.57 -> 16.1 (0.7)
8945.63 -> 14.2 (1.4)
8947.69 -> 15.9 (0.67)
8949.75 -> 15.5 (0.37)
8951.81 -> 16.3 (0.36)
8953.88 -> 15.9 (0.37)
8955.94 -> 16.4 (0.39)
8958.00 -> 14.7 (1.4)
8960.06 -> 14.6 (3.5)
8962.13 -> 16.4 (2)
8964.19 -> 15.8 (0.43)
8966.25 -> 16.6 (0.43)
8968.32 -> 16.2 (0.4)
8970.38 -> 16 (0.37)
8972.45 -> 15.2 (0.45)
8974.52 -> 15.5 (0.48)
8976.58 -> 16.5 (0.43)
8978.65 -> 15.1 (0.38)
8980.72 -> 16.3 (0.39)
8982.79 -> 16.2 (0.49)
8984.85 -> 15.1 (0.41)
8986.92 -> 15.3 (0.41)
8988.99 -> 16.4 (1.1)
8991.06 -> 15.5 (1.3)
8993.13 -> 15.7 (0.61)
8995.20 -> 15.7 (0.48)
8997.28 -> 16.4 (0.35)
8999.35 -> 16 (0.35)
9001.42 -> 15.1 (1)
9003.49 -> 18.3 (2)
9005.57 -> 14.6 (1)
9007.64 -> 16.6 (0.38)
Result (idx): 1.2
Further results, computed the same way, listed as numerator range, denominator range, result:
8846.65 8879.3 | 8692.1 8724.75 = 1.09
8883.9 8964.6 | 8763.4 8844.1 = 1.11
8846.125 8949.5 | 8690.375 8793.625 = 1.12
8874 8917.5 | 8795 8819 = 1.07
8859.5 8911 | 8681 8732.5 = 1.12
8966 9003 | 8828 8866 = 1.11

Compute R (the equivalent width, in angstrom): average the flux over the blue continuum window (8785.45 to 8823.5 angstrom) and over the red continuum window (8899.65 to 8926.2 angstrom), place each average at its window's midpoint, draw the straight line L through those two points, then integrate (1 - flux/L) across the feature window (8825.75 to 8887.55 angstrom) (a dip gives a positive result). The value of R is 1.7 angstrom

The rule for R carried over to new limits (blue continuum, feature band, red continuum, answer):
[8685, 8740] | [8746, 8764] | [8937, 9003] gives 0.3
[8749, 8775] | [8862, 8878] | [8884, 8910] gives 0.2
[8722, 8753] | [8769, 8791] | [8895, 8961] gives 0.6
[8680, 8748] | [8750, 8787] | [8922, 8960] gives 1.2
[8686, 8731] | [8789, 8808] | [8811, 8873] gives 0.3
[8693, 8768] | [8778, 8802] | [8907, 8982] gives 0.6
